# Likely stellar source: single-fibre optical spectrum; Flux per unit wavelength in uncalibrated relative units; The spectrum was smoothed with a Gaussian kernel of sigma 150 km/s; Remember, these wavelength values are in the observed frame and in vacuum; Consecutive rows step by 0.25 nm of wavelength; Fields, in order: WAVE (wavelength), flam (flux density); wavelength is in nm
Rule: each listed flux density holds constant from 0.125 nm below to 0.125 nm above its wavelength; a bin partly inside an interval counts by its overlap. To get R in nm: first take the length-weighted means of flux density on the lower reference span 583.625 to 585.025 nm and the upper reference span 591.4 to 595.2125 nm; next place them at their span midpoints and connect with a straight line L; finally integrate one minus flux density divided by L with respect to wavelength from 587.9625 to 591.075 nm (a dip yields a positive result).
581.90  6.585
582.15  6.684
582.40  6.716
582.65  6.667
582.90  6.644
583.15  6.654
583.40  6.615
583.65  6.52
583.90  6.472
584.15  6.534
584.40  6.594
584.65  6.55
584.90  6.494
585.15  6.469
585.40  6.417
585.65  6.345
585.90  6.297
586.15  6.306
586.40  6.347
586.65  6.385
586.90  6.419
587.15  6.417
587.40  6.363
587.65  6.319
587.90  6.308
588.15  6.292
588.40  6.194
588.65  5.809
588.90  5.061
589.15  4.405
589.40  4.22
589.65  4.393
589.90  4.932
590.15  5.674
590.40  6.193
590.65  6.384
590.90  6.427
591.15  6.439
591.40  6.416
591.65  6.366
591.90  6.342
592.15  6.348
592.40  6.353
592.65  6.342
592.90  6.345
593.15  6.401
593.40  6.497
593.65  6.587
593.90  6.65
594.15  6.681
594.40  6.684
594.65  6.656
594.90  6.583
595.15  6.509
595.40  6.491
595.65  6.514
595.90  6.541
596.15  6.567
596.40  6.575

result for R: 0.466 nm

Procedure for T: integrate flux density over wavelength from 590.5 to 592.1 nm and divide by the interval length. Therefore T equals 6.39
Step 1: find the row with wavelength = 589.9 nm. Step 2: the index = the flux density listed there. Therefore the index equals 4.932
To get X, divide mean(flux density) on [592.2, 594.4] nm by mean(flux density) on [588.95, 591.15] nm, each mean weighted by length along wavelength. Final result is 1.21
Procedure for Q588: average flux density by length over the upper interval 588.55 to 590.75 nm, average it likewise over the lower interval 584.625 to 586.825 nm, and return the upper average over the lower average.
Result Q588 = 0.81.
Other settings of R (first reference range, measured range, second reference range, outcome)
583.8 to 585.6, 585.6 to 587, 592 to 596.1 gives 0.03 nm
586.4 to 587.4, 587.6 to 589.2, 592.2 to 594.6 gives 0.15 nm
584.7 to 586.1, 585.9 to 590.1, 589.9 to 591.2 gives 0.32 nm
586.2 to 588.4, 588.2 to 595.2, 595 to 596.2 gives 0.41 nm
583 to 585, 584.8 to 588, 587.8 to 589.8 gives -0.24 nm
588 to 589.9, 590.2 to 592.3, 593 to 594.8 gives -0.18 nm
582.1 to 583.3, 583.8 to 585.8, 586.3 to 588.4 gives 0.01 nm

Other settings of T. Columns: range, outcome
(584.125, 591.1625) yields 6.02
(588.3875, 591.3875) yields 5.52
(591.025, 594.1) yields 6.43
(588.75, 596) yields 6.12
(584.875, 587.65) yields 6.38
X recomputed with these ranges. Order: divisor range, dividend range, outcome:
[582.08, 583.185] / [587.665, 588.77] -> 0.92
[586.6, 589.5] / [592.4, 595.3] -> 1.12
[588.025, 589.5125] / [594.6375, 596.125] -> 1.23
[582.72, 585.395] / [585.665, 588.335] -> 0.97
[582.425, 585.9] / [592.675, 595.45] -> 1.00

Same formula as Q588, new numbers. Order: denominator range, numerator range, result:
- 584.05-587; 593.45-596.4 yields 1.02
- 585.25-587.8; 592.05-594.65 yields 1.02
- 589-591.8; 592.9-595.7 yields 1.17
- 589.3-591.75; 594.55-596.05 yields 1.14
